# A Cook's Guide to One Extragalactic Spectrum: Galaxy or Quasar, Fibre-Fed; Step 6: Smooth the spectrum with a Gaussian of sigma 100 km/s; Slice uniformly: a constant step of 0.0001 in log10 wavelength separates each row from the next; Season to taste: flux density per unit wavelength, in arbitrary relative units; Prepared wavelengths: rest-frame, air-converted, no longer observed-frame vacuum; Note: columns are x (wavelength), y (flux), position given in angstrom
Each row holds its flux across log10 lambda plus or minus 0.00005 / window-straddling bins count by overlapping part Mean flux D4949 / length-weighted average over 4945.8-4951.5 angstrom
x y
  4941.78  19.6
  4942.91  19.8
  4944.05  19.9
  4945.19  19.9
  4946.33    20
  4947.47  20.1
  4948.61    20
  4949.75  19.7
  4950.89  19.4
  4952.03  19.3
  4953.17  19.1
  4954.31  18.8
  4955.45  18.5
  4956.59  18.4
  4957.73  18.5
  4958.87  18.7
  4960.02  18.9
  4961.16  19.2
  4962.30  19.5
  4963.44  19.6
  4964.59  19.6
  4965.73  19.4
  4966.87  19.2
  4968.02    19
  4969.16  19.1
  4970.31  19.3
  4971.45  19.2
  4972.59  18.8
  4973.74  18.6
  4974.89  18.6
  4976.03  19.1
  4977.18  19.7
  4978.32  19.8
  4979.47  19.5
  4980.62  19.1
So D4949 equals 19.8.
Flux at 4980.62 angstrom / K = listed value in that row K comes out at 19.1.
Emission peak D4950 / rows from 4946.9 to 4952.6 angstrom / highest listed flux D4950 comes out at 20.1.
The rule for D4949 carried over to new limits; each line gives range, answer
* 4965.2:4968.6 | 19.2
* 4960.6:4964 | 19.5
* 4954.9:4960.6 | 18.6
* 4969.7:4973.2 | 19.1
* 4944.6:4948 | 20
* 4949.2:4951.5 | 19.5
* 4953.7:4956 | 18.7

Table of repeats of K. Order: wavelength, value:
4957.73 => 18.5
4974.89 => 18.6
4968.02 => 19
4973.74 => 18.6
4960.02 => 18.9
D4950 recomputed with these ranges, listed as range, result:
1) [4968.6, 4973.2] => 19.3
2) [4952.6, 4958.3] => 19.1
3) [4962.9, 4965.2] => 19.6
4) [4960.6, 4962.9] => 19.5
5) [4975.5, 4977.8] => 19.7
